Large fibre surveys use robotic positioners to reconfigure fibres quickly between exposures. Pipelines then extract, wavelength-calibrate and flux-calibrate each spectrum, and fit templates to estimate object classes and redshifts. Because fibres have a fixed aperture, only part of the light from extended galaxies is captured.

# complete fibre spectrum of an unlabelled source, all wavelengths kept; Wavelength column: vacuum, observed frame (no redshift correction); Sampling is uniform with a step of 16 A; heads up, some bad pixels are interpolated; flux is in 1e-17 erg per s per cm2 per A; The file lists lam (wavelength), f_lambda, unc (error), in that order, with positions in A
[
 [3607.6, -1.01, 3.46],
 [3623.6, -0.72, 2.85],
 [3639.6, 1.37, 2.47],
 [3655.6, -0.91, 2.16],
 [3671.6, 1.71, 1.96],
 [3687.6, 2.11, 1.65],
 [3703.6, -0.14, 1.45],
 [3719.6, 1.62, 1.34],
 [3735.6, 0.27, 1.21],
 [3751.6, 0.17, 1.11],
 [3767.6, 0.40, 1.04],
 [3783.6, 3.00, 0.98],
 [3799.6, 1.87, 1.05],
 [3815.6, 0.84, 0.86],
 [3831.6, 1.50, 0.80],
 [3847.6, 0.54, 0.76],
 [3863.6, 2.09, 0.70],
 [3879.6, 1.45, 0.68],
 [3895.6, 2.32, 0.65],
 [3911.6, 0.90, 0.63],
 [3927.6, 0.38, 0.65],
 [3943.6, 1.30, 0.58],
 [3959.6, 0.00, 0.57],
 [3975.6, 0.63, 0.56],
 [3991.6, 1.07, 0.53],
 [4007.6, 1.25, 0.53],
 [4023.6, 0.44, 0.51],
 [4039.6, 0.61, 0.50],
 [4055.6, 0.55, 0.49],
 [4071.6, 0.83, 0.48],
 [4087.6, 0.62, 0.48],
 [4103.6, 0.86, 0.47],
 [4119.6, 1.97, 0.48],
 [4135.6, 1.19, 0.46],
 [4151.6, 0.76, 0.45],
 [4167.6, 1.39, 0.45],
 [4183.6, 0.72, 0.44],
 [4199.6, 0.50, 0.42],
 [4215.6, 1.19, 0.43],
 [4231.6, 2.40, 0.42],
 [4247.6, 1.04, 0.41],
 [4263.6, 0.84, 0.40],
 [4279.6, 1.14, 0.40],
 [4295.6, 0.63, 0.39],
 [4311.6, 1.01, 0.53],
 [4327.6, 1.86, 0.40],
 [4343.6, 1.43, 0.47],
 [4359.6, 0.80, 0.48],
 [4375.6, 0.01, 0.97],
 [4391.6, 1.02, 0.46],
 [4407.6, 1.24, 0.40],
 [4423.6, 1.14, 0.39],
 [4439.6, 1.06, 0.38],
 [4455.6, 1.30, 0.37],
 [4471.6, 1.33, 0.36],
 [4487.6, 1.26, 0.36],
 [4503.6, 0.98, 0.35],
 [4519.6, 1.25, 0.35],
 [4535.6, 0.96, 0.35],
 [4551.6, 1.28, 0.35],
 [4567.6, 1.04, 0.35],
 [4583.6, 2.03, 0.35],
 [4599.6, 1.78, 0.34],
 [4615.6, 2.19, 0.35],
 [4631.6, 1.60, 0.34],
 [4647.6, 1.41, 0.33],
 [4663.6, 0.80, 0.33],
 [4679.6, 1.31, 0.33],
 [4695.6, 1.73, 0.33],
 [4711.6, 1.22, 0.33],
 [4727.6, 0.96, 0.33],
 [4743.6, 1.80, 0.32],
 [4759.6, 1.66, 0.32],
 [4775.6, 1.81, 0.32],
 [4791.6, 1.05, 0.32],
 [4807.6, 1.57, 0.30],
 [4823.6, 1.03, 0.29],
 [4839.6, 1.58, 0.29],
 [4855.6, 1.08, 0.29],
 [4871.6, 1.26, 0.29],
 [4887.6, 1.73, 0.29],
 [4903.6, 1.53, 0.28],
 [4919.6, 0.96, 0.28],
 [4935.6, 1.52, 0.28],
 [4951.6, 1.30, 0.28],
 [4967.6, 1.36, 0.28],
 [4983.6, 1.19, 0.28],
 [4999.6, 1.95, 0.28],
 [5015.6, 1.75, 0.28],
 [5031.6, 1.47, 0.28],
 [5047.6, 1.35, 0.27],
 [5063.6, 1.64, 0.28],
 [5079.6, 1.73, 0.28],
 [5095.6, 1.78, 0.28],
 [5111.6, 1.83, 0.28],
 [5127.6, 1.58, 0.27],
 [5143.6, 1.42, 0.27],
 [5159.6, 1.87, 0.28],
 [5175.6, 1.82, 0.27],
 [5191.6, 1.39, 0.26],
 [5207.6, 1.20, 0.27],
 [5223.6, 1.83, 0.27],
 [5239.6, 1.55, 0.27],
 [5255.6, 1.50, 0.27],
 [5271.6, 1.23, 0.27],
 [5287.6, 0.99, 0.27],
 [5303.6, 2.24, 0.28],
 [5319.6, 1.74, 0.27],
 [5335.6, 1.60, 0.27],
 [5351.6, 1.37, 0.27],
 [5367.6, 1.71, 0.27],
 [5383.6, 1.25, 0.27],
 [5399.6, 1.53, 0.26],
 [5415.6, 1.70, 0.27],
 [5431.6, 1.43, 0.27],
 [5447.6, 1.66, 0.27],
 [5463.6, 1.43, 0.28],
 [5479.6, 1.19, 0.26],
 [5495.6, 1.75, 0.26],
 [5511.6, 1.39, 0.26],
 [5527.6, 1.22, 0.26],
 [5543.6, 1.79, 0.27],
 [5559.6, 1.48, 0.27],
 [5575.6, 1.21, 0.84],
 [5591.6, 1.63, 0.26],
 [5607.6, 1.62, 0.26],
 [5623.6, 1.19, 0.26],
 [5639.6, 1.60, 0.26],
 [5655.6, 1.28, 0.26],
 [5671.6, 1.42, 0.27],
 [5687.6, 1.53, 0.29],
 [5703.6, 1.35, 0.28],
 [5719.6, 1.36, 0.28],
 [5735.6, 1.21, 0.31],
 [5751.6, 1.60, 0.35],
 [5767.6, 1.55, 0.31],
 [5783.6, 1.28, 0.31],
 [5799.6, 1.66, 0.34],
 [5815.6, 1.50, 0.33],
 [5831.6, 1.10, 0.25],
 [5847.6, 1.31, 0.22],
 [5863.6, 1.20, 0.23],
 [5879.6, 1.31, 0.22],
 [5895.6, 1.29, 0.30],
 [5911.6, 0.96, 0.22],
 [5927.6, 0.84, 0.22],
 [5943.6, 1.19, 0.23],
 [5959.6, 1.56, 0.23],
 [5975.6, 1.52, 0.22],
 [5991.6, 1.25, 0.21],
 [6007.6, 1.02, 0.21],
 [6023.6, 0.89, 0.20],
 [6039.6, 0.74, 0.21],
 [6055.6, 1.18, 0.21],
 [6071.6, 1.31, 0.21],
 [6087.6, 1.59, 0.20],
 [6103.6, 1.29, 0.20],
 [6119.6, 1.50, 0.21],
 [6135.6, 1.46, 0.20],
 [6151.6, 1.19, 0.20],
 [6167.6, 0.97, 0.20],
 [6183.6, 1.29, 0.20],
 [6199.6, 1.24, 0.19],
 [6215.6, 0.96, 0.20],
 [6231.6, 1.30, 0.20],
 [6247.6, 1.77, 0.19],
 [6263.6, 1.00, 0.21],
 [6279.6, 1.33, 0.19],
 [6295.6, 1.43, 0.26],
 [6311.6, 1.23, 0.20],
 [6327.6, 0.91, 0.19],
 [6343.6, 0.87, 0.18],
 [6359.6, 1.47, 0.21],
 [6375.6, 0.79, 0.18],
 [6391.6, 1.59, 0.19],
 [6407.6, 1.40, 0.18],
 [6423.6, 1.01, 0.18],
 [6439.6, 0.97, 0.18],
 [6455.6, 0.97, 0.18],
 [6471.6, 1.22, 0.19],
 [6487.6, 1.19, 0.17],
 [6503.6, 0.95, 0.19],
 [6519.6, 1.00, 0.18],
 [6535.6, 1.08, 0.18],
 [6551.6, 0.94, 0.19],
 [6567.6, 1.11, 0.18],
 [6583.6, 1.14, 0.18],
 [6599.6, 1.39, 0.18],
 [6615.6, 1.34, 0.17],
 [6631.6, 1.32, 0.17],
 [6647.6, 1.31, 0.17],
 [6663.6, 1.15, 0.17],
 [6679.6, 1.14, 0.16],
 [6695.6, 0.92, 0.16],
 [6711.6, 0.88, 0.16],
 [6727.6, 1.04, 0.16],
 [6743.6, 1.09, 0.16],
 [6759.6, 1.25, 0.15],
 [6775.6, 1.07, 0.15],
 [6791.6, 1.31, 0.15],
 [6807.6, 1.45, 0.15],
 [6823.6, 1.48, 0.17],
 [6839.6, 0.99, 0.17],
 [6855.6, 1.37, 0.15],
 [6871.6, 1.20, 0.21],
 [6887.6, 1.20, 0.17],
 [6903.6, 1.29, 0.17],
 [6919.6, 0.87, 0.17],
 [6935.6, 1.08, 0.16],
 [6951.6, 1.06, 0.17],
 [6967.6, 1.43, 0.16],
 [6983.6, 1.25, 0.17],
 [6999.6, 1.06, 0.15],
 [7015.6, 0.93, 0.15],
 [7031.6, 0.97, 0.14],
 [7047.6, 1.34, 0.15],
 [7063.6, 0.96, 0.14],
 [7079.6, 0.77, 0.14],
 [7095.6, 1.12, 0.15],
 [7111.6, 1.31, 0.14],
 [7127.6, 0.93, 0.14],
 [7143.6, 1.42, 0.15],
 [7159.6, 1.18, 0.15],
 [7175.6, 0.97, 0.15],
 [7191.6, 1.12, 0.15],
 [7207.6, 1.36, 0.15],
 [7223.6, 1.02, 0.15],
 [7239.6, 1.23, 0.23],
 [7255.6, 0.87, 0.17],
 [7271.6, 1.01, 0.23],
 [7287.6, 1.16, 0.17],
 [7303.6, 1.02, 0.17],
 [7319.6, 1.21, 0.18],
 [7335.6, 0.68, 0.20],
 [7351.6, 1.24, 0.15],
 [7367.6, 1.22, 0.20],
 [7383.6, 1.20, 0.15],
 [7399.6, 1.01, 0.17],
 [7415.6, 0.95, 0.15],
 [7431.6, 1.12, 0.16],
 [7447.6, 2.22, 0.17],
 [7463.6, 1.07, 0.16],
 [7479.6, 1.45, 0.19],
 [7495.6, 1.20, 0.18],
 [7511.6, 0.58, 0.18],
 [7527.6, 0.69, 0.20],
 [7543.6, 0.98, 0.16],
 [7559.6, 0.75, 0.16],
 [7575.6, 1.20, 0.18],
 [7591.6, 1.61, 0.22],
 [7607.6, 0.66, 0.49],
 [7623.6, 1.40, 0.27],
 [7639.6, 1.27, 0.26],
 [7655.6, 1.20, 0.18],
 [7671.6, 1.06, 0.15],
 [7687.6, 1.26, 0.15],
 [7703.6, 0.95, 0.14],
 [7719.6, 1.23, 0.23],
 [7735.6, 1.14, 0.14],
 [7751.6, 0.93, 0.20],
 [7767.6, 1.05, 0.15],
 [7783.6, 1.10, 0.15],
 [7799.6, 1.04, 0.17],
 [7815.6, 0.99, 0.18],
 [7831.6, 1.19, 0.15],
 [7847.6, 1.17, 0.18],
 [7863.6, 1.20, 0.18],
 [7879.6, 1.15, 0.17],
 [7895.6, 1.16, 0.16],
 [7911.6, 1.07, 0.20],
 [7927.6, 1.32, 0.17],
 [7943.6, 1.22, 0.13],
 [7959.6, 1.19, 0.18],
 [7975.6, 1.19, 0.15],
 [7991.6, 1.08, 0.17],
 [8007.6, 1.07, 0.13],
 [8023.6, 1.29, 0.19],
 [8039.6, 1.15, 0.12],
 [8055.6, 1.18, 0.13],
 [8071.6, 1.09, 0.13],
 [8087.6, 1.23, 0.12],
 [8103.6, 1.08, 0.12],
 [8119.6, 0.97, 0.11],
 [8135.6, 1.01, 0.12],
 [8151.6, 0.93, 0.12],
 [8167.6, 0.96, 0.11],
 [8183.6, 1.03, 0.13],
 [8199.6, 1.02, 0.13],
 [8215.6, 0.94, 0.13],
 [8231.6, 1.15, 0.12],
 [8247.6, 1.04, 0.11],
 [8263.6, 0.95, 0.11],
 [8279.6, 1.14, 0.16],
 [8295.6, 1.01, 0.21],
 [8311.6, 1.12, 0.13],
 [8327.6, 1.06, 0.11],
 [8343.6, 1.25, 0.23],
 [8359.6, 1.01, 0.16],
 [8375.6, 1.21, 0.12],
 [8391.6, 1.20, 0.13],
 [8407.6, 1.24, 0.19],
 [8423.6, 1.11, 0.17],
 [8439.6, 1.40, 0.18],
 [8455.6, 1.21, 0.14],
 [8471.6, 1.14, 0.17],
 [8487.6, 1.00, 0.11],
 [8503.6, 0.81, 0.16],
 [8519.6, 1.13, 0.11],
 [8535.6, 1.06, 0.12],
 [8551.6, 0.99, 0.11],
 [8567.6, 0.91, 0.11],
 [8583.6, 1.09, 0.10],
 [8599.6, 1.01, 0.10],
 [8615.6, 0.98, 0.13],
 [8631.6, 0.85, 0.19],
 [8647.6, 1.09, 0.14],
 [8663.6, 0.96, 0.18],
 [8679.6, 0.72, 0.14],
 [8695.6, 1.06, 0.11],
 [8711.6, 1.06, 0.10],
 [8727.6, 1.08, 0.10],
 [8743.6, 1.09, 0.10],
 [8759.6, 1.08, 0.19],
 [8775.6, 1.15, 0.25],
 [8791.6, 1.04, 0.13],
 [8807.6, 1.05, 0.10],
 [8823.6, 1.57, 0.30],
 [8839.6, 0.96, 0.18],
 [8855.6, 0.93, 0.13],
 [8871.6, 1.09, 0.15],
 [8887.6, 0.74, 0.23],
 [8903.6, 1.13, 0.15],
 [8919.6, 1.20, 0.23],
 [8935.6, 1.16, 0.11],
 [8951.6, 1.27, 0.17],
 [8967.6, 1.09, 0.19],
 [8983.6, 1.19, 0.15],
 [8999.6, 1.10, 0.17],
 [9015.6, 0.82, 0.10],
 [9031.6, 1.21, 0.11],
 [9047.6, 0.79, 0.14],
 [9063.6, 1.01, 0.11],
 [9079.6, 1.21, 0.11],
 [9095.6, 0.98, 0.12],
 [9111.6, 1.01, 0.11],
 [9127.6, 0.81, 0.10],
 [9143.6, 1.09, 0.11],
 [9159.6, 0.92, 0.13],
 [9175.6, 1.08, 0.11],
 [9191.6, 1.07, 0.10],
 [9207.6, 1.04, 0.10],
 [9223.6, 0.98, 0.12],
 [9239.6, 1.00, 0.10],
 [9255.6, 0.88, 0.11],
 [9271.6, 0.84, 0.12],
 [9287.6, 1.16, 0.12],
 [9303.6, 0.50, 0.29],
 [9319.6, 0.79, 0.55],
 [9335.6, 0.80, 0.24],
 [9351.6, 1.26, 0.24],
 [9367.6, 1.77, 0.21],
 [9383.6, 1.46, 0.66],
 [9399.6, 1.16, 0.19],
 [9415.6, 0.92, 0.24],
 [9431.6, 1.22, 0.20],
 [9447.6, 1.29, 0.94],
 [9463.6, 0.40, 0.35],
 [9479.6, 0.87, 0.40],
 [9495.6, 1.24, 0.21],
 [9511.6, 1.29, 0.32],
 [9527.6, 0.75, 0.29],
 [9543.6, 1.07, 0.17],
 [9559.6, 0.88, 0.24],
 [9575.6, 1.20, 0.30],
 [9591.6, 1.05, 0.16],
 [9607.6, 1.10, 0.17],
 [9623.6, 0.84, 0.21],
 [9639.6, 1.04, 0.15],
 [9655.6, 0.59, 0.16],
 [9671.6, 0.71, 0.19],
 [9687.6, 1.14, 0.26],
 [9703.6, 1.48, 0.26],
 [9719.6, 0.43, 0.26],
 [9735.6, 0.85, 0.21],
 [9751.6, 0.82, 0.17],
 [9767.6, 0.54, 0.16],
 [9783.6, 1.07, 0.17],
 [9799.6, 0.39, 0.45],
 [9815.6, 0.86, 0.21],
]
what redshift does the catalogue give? 0.13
